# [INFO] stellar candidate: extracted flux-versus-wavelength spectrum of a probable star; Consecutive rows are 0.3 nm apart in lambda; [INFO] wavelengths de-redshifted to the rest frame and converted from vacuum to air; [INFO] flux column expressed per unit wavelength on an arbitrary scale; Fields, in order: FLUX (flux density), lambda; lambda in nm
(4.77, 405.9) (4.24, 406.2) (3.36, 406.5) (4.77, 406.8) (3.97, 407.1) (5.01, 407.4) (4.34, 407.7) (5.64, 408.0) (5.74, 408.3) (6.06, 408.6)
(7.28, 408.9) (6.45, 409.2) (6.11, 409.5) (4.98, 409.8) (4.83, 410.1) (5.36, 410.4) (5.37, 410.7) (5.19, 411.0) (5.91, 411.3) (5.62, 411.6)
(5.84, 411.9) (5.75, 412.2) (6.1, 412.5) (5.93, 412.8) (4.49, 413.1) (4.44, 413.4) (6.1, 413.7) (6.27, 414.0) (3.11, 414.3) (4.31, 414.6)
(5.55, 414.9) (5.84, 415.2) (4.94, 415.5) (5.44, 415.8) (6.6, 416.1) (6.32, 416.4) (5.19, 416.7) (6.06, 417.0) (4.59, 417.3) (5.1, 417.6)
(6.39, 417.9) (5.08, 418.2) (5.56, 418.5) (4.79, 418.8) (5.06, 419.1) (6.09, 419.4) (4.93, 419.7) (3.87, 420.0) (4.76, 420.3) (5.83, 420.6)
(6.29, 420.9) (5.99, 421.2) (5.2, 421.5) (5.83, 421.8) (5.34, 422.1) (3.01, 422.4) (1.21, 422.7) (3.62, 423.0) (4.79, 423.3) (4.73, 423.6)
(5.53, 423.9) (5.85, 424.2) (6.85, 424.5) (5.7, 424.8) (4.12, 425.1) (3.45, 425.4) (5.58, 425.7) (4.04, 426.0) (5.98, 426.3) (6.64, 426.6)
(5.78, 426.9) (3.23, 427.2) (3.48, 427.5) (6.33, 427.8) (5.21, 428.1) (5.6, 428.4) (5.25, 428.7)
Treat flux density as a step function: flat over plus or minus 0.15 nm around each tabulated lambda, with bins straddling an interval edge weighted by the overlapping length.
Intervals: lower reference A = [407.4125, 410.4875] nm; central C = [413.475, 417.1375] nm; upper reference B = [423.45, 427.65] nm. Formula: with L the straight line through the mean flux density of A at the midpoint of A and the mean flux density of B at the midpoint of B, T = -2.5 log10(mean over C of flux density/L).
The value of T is -0.01 mag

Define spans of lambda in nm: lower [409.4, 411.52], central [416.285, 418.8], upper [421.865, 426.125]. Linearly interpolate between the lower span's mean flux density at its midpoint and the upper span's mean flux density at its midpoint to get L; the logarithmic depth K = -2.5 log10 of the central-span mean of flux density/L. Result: -0.11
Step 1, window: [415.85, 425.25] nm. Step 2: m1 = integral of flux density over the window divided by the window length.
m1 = 5.17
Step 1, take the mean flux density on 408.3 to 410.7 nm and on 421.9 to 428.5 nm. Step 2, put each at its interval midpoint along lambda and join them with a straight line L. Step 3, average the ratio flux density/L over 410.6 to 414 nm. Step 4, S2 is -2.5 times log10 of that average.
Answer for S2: 0.02 mag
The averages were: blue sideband 5.83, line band 5.56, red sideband 4.82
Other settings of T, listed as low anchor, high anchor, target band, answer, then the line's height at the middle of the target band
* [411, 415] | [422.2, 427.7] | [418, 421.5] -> -0.075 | 4.96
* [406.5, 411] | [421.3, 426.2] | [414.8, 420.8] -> -0.093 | 4.96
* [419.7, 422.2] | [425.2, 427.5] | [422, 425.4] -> 0.120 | 5.1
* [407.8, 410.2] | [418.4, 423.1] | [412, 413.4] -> 0.019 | 5.55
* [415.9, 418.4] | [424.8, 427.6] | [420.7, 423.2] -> 0.137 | 5.19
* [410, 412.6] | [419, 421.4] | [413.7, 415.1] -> 0.104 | 5.49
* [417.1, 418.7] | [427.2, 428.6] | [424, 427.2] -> -0.054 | 5.04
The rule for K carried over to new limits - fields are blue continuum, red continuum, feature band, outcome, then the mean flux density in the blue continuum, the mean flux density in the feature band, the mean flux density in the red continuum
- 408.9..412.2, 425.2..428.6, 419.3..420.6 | 0.067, 5.65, 4.97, 5.02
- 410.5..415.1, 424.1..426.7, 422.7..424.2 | 0.197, 5.34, 4.44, 5.32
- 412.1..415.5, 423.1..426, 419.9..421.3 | -0.048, 5.24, 5.38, 5.09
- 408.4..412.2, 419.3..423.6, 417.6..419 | -0.076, 5.75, 5.4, 4.75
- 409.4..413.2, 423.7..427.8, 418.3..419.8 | 0.003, 5.5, 5.29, 5.14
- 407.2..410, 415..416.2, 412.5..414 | 0.047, 5.69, 5.43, 5.66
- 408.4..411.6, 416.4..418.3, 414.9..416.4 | -0.040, 5.75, 5.75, 5.48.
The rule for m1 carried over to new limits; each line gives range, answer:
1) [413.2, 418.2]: 5.37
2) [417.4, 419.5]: 5.4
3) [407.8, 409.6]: 6.16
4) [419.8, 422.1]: 5.38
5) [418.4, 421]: 5.22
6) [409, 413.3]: 5.57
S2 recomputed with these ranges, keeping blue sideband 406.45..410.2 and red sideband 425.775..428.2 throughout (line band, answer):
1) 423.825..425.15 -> -0.12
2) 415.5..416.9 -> -0.11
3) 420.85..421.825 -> -0.12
